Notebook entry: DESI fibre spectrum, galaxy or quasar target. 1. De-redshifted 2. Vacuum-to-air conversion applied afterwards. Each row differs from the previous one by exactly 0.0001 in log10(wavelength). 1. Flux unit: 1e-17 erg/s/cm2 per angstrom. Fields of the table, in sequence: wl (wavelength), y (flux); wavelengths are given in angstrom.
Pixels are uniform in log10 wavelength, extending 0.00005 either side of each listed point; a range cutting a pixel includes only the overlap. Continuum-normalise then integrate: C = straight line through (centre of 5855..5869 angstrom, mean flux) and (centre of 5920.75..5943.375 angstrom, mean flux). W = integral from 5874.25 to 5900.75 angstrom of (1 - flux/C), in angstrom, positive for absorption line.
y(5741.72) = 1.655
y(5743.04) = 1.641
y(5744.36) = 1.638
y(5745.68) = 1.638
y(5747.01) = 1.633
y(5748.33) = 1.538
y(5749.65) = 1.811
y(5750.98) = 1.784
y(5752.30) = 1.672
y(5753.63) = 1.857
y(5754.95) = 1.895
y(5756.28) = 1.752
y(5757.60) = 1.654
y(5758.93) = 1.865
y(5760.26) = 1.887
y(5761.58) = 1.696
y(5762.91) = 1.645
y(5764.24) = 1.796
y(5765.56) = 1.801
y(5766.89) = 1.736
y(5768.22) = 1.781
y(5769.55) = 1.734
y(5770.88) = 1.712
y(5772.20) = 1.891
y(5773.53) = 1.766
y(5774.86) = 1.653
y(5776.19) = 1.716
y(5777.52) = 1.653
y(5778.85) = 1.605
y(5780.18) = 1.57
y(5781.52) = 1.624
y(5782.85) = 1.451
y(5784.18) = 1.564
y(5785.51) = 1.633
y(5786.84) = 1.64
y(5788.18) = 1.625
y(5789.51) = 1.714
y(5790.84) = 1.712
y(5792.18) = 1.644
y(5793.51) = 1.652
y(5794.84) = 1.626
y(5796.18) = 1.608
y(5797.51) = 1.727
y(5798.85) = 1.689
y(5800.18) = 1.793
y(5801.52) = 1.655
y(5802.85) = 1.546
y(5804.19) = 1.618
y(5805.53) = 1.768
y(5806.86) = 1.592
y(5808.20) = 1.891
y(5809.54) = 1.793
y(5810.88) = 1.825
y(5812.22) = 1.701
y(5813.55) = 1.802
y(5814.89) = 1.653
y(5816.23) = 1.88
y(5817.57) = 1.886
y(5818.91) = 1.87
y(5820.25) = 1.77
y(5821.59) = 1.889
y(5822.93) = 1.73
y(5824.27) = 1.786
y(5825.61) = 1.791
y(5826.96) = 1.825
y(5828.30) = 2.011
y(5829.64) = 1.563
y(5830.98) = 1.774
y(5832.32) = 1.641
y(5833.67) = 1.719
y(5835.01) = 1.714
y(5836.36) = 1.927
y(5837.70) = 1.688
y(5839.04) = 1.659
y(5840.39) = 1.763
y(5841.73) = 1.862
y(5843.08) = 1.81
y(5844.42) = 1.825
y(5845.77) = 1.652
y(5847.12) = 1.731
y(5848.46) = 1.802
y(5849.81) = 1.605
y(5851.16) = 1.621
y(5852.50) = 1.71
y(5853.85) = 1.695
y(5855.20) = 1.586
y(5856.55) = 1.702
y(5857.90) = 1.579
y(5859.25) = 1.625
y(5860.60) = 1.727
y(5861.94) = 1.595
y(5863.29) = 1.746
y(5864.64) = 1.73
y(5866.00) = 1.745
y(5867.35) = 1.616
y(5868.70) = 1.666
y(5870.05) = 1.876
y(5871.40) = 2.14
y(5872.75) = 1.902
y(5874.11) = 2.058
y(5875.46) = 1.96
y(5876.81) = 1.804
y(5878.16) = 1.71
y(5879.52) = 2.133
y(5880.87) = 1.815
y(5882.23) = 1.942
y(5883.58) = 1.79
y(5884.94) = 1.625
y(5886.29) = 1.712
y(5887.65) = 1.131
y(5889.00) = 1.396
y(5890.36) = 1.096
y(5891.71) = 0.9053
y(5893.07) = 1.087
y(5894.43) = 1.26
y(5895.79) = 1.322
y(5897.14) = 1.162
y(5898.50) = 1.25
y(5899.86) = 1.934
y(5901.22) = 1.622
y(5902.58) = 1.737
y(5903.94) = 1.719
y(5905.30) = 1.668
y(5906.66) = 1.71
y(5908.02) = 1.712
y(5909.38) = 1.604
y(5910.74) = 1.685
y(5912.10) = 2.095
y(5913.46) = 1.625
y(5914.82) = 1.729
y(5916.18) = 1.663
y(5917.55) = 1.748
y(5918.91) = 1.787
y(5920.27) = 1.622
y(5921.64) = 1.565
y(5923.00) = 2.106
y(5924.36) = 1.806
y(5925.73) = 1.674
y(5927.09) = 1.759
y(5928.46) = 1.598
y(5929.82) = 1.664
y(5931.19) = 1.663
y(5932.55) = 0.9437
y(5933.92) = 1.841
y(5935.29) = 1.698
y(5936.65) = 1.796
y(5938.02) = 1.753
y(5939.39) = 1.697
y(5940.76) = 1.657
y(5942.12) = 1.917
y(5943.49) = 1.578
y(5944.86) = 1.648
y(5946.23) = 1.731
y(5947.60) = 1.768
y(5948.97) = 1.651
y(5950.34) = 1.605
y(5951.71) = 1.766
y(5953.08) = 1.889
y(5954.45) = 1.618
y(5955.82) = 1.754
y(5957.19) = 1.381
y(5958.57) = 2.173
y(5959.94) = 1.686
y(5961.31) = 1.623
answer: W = 2.2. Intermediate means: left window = 1.67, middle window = 1.54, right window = 1.69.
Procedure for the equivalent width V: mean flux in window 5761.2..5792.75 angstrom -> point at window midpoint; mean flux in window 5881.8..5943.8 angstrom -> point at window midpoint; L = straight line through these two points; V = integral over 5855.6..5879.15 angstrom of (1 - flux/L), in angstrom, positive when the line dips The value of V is -2.09 angstrom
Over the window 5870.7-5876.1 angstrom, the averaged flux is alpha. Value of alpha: 2.01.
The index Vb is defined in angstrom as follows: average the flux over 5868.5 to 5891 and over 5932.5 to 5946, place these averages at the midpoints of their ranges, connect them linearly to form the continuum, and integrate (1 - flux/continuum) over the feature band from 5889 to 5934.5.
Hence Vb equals 3.5 angstrom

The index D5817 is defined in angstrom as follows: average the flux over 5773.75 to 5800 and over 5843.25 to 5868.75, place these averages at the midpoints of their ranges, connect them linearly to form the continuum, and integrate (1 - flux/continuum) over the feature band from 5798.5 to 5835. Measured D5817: -2.13 angstrom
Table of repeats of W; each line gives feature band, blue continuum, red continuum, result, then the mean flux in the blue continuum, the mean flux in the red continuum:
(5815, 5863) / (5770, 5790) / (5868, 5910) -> -3.0 angstrom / 1.65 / 1.63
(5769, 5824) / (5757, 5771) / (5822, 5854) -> 1.5 angstrom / 1.76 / 1.75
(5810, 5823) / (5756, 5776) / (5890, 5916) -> -1.0 angstrom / 1.76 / 1.53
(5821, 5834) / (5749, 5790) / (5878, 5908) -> -1.1 angstrom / 1.72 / 1.53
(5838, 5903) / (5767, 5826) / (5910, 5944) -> 2.1 angstrom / 1.71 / 1.71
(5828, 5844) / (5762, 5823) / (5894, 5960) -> -0.5 angstrom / 1.71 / 1.68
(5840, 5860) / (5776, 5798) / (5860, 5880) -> 0.8 angstrom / 1.63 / 1.82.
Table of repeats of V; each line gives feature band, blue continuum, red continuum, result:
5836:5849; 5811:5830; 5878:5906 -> -0.40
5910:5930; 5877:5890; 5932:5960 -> -0.62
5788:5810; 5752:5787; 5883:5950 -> 0.10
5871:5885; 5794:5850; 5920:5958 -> -1.51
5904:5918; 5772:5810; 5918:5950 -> -0.30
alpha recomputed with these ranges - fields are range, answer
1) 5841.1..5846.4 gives 1.79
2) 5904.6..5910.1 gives 1.67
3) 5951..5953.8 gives 1.82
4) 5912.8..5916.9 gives 1.67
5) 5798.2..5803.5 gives 1.67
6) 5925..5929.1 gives 1.68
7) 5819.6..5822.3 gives 1.83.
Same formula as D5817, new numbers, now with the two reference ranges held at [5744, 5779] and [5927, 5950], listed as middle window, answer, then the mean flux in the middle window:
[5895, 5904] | 0.9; 1.52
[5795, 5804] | 0.3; 1.66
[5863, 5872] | -0.5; 1.79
